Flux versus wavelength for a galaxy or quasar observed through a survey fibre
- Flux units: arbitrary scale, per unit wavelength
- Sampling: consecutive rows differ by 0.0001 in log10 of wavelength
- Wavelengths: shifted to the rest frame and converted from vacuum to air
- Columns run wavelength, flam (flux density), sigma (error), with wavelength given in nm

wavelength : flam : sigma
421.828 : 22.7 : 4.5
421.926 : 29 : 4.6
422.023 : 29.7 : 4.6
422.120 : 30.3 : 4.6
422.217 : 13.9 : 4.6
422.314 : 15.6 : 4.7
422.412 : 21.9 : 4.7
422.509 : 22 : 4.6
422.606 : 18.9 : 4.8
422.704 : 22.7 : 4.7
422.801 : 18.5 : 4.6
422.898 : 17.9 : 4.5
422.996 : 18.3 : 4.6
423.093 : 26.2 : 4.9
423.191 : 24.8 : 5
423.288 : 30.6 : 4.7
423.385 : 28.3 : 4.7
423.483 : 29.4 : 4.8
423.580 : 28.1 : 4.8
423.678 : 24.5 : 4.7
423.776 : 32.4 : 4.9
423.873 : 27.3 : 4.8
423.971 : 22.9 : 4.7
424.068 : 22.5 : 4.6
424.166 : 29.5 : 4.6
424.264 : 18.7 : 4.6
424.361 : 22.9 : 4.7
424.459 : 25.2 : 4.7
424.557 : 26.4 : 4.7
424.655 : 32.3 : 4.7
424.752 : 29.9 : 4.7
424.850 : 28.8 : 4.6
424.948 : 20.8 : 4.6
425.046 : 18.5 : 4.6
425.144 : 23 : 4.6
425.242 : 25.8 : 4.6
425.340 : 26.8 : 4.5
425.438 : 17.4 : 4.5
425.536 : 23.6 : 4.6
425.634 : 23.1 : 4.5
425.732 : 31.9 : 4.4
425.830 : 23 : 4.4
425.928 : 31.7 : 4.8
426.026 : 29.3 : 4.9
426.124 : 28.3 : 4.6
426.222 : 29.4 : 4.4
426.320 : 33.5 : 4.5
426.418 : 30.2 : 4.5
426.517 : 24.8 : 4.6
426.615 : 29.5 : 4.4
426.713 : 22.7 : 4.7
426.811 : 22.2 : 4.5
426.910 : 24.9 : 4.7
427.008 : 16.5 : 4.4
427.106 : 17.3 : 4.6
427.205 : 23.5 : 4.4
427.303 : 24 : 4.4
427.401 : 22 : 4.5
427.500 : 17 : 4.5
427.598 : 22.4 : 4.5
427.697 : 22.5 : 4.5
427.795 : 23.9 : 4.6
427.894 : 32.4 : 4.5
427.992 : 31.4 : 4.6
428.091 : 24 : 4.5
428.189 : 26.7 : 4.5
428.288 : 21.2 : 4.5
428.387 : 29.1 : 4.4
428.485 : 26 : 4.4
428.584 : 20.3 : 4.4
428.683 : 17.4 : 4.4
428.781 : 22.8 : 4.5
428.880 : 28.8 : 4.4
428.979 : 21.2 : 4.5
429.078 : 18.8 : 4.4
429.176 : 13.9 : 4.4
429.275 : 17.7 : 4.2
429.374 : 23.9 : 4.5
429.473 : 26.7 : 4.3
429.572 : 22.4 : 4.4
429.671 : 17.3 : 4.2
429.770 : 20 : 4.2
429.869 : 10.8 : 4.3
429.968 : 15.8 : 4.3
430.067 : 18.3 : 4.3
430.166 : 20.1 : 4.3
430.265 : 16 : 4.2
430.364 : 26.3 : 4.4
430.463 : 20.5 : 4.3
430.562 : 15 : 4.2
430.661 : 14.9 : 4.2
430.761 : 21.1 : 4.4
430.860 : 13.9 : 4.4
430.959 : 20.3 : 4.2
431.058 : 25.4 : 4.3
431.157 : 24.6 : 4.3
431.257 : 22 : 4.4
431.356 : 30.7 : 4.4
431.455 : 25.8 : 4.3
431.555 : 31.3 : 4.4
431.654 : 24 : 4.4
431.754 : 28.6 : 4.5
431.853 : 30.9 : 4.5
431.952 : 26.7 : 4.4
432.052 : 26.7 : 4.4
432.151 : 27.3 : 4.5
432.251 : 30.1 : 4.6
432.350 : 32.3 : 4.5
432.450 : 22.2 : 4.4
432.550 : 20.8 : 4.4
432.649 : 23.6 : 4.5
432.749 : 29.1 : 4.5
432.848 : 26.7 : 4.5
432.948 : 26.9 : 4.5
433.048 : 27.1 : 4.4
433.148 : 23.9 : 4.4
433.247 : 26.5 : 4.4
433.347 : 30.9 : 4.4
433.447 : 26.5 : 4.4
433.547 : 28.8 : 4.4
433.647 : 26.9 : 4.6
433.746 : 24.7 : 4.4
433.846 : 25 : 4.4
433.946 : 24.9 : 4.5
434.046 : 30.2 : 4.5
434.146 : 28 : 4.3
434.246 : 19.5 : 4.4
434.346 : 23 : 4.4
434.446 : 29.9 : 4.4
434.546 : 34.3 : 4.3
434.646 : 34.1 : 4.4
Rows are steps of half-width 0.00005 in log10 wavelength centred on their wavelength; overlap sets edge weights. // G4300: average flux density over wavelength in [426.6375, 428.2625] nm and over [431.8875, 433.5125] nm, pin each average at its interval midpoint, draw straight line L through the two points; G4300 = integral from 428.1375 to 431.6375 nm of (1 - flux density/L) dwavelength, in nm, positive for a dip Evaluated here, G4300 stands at 0.50 nm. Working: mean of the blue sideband 23.4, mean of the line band 21.4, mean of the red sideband 26.8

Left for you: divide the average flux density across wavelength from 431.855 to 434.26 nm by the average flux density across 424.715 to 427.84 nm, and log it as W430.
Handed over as 1.1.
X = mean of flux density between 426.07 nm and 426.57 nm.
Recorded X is 29.2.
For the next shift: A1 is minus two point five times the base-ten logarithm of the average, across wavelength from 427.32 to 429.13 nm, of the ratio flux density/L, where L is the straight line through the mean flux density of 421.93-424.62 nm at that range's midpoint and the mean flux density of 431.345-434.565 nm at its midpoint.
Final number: 0.08 mag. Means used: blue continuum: 24.2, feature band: 23.8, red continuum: 27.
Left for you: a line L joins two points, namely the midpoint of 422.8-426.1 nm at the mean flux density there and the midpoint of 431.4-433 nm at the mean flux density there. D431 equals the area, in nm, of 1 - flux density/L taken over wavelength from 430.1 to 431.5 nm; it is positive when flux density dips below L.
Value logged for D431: 0.30 nm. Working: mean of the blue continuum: 25.4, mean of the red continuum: 27.1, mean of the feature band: 21.1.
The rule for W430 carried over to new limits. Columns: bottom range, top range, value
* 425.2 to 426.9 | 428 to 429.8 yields 0.84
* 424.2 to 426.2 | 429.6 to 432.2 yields 0.87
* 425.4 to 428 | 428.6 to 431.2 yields 0.79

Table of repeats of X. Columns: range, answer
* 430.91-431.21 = 23.4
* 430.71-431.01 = 18.5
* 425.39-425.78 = 24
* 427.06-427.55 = 20.8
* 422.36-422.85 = 20.8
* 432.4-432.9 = 24.5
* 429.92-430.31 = 17.6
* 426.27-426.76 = 28.2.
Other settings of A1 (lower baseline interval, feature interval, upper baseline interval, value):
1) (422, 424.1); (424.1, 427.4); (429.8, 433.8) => -0.06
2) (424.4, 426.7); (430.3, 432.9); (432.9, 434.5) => 0.08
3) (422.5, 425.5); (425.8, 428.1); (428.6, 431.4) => -0.13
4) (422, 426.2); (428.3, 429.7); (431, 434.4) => 0.17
